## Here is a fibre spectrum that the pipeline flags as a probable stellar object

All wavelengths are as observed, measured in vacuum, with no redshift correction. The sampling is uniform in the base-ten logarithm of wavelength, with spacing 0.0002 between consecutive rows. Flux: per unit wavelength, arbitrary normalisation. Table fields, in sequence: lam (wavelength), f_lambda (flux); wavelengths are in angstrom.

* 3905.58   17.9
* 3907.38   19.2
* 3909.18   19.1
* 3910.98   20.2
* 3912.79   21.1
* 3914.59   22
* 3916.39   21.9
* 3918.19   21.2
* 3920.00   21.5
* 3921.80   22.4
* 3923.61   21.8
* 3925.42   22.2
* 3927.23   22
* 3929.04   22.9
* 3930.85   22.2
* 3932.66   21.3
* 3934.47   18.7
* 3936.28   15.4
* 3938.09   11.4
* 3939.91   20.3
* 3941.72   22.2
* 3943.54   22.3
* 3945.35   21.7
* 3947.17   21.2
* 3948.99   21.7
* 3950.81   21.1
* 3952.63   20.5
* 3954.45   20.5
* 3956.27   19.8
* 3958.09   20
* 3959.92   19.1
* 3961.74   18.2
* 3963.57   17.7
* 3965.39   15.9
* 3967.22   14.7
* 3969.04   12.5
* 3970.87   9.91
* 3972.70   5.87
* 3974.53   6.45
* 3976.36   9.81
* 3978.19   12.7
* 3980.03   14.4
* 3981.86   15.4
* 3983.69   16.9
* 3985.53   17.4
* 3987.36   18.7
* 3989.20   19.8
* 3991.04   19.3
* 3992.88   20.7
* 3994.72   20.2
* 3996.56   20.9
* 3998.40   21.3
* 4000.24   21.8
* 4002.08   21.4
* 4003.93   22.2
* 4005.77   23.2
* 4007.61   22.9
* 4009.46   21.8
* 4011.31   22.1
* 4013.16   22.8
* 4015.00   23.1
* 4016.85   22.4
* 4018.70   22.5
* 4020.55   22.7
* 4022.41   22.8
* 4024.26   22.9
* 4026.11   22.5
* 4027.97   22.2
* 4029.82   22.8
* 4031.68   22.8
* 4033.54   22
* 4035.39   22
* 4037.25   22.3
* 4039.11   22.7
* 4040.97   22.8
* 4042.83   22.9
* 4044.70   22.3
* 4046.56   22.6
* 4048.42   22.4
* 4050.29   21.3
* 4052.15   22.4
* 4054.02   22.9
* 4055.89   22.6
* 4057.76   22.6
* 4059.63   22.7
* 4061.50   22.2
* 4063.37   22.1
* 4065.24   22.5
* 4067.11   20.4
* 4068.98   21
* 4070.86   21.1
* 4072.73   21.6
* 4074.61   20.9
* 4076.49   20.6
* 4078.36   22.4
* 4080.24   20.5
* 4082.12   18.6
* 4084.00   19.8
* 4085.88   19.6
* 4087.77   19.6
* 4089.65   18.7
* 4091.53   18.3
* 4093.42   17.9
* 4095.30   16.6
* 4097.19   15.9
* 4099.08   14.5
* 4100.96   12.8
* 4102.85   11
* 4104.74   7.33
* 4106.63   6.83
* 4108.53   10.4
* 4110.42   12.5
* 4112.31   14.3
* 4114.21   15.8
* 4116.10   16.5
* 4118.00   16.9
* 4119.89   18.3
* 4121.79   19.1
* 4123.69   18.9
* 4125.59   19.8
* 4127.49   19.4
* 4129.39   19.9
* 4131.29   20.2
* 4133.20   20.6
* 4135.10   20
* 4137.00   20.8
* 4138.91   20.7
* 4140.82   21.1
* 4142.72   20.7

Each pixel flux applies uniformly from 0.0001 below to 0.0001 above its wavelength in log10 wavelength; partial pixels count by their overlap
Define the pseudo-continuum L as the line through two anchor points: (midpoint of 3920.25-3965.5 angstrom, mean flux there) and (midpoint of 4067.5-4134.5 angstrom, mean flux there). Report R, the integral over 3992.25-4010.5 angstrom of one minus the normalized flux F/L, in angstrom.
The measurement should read -2.4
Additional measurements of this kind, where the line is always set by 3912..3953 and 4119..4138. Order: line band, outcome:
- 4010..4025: -1.7 angstrom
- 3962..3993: 9.1 angstrom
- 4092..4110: 6.5 angstrom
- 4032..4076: -4.3 angstrom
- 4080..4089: 0.2 angstrom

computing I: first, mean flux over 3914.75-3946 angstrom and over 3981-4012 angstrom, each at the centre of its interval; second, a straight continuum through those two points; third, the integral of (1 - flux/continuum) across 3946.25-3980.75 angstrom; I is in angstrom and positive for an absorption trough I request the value 7.8 angstrom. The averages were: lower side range 20.7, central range 15.9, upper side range 20.4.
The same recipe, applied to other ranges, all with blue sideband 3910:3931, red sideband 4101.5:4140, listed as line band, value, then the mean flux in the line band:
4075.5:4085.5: -1.6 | 20.3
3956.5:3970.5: 2.6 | 16.7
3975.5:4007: 1.9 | 18.7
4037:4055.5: -4.1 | 22.5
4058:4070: -2.6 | 21.9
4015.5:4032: -3.1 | 22.6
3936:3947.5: 1.0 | 19.3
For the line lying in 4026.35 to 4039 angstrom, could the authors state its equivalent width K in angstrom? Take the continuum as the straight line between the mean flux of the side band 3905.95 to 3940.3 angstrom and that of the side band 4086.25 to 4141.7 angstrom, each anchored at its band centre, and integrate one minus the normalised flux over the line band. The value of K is -2.9 angstrom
